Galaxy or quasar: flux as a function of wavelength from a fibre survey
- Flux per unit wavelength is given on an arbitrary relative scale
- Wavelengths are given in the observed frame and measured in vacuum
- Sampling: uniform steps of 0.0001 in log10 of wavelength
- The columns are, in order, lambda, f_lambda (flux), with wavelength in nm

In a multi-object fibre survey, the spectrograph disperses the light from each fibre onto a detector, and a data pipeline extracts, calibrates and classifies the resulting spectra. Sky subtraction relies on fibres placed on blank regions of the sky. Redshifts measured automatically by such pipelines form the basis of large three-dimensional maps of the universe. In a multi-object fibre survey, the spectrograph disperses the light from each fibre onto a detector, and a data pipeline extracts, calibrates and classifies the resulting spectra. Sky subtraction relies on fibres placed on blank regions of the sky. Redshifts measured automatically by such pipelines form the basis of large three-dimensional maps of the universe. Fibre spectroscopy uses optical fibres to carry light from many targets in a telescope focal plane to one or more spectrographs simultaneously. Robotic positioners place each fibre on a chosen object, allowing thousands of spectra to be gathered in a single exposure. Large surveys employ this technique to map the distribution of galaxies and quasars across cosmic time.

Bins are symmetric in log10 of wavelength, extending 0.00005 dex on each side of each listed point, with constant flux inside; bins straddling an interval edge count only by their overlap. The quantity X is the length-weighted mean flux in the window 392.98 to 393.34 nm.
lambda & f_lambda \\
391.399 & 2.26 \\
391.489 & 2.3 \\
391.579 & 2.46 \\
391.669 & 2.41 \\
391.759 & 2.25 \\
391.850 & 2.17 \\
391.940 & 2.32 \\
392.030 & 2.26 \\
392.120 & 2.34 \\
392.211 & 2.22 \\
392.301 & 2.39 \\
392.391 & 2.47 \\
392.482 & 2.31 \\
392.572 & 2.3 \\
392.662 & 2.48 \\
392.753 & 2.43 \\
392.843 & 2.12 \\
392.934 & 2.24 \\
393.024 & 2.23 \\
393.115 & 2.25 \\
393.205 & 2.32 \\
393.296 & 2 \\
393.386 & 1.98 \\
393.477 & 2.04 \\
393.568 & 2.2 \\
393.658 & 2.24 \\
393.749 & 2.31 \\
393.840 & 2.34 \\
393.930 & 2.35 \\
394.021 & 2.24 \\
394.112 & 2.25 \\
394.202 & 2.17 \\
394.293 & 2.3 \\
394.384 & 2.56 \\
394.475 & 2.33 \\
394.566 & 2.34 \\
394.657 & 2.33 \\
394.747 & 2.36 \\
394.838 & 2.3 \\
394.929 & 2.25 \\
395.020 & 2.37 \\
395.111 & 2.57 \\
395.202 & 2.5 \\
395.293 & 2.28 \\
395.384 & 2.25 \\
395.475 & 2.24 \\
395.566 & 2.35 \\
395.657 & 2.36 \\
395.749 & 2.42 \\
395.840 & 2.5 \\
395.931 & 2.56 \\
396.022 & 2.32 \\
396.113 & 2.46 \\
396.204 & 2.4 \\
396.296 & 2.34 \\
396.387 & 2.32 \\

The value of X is 2.2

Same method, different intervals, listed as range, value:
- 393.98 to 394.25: 2.22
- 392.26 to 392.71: 2.39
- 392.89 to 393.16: 2.24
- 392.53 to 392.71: 2.39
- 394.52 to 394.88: 2.34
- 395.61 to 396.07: 2.43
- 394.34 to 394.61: 2.41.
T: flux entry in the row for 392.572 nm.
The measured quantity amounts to 2.3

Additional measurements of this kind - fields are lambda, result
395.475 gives 2.24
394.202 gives 2.17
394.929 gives 2.25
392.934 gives 2.24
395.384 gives 2.25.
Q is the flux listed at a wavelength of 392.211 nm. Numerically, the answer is 2.22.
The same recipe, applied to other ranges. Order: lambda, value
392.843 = 2.12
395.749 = 2.42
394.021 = 2.24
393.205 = 2.32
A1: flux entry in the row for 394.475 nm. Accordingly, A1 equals 2.33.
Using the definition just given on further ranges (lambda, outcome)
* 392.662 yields 2.48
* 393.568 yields 2.2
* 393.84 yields 2.34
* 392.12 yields 2.34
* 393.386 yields 1.98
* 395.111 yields 2.57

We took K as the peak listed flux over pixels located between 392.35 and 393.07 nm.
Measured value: 2.48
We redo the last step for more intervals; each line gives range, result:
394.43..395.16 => 2.57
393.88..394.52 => 2.56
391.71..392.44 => 2.47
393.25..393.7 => 2.24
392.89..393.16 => 2.25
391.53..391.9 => 2.46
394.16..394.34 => 2.3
